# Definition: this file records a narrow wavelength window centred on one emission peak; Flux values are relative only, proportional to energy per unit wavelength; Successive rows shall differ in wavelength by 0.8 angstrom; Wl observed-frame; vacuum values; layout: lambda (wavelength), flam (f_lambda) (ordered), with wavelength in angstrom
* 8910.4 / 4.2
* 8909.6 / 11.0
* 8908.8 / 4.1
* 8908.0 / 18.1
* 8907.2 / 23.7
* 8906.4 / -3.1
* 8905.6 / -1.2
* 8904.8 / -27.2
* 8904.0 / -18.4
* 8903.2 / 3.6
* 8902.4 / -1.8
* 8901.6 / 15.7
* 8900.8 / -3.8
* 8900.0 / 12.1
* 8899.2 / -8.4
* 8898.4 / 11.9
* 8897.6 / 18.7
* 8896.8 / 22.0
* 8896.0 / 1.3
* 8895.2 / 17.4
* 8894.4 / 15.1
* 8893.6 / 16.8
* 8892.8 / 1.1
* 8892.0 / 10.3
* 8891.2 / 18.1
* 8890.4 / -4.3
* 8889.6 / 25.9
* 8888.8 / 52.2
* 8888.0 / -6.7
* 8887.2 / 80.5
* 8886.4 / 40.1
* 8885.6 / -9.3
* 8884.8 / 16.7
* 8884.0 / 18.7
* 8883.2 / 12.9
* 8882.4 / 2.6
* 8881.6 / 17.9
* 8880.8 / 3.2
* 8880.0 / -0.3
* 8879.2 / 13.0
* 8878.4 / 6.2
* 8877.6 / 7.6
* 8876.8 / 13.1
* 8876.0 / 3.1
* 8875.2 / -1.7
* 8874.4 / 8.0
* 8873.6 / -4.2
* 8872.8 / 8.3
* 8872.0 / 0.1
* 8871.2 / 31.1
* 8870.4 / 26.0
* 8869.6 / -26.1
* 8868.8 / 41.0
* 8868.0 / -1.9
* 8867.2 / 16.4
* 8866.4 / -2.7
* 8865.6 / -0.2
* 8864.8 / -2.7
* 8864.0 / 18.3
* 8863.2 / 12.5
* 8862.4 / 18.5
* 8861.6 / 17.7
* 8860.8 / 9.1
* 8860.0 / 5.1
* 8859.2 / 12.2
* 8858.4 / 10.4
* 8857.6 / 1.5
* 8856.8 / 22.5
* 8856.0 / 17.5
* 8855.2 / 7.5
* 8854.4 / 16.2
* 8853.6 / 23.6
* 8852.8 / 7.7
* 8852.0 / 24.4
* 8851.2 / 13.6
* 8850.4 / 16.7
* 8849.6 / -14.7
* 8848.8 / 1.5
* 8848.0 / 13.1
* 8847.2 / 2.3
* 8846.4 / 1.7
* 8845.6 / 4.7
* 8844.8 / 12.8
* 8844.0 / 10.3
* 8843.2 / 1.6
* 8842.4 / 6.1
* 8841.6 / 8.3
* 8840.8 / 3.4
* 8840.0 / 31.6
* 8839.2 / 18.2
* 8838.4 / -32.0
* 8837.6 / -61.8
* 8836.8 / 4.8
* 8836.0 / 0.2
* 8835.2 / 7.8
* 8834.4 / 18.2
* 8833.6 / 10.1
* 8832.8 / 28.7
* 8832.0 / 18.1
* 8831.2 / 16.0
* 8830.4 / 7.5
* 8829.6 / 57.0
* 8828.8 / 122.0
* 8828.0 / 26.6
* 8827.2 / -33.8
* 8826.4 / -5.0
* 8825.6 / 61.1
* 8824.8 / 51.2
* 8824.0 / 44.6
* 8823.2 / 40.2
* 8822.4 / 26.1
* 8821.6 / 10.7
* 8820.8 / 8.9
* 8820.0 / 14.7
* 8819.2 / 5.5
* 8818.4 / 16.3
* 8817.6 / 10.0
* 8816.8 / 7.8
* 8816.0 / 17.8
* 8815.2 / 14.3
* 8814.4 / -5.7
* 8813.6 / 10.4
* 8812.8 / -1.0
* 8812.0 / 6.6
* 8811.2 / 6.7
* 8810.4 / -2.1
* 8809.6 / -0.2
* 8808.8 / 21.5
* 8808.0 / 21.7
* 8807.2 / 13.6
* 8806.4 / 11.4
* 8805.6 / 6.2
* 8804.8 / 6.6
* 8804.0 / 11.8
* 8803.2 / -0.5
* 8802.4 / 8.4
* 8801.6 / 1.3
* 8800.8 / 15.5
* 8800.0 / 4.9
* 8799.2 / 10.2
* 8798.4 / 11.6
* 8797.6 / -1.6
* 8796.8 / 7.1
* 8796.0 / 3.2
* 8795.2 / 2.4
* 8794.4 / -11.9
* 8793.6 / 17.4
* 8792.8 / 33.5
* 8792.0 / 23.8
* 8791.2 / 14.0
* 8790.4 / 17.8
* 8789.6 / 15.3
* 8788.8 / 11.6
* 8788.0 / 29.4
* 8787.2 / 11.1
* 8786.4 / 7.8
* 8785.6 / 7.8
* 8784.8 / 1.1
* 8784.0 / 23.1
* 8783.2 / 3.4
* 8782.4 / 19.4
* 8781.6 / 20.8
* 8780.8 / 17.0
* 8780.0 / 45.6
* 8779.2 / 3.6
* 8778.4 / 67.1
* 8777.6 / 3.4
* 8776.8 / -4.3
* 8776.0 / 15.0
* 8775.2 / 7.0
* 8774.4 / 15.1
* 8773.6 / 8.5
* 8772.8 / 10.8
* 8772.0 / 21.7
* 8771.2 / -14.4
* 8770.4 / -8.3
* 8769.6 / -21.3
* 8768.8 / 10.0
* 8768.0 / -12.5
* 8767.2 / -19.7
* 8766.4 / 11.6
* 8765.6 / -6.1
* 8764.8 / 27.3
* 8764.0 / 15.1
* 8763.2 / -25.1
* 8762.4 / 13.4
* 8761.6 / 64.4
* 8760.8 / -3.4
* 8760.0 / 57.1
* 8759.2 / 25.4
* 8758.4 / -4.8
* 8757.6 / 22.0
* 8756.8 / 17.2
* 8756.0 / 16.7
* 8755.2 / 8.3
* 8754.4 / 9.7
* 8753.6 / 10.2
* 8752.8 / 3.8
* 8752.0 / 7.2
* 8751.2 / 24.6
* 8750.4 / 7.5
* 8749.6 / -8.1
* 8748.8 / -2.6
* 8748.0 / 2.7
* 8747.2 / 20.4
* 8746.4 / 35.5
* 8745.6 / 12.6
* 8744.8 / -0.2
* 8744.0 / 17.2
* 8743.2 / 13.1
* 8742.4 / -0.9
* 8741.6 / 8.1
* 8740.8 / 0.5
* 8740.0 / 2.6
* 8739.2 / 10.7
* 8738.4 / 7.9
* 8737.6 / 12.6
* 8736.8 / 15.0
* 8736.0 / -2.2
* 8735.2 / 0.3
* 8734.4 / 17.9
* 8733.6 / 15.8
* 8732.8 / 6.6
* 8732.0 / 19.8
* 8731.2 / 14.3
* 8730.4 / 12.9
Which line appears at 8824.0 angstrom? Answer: Hbeta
